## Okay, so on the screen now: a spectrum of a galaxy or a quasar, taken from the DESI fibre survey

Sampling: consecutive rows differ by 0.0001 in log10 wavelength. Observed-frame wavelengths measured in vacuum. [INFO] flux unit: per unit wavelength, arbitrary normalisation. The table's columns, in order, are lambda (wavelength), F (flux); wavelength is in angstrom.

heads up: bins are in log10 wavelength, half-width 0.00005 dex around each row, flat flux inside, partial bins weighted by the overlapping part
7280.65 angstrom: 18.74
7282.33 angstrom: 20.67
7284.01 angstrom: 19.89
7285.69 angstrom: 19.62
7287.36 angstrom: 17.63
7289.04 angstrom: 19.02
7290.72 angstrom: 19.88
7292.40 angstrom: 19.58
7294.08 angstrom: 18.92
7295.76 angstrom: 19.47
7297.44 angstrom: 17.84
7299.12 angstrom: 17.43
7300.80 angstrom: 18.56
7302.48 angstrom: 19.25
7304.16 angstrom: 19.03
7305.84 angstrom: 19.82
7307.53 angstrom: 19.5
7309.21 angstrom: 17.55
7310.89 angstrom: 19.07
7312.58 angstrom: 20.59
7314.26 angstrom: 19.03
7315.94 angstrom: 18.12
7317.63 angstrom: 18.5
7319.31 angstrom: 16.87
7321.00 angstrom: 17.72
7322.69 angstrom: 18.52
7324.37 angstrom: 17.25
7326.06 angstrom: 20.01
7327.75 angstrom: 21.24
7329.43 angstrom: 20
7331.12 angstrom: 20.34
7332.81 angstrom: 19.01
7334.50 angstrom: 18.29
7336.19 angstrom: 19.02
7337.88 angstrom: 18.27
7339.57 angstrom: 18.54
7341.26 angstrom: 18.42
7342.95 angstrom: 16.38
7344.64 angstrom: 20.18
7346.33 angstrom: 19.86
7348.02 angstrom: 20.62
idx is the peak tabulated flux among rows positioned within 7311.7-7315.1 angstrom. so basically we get 20.59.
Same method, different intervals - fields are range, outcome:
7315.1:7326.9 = 20.01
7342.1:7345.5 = 20.18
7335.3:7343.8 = 19.02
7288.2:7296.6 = 19.88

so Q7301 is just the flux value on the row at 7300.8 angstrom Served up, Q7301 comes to 18.56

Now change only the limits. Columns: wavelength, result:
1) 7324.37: 17.25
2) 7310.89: 19.07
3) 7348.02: 20.62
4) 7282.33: 20.67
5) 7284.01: 19.89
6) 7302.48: 19.25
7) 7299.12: 17.43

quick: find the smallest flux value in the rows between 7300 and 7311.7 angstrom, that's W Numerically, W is 17.55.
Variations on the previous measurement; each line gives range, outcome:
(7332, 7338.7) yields 18.27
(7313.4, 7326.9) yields 16.87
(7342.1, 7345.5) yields 16.38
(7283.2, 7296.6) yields 17.63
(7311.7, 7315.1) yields 19.03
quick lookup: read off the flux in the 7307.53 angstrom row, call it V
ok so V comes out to 19.5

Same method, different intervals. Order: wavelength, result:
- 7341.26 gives 18.42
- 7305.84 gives 19.82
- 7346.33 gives 19.86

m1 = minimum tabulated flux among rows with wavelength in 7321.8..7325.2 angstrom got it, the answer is 17.25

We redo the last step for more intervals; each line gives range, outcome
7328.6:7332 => 20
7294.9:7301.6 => 17.43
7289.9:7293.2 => 19.58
